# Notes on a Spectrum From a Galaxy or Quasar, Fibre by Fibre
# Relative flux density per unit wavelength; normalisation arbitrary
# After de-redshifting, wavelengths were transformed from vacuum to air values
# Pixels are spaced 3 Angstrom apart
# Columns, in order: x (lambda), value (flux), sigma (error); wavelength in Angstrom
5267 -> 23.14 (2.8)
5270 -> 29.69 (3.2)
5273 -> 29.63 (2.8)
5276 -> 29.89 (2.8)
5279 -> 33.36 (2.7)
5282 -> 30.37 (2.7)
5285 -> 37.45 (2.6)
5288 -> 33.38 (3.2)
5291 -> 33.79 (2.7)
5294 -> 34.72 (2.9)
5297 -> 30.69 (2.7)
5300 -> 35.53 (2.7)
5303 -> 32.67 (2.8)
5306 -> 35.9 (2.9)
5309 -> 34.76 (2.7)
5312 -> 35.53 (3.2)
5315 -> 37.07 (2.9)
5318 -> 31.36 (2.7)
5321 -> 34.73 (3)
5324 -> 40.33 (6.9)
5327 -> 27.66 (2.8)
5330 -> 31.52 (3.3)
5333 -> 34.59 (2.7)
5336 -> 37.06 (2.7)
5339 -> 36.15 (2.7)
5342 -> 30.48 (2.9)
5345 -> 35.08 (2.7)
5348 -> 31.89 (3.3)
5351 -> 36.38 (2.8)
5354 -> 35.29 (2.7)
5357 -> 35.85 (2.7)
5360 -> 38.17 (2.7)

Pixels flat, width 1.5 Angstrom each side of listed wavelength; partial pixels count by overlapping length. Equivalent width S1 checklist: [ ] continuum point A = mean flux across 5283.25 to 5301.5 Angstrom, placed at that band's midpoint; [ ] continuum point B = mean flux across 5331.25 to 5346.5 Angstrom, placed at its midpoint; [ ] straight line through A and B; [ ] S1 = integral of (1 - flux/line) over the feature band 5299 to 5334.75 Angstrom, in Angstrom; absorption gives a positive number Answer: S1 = 0.1 Angstrom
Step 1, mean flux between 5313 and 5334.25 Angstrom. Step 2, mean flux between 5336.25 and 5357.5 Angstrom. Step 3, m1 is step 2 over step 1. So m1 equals 1.0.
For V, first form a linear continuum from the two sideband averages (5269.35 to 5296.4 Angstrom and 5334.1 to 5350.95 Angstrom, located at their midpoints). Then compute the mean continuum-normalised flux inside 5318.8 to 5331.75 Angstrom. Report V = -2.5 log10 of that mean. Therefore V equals 0.011 mag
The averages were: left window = 32.5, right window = 34.3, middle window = 33.5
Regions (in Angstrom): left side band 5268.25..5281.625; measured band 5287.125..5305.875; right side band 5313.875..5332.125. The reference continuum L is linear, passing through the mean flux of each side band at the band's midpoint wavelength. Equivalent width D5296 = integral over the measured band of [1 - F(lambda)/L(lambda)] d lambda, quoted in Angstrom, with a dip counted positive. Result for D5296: -1.0 Angstrom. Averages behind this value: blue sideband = 30.5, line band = 33.6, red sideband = 33.7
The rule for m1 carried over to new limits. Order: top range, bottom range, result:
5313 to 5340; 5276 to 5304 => 1.03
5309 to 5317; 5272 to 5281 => 1.15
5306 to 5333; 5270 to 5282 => 1.11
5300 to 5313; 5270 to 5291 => 1.08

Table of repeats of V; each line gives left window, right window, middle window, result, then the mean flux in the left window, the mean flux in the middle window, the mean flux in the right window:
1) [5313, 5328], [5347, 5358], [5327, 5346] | 0.04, 34.5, 33.6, 34.9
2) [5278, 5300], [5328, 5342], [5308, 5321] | -0.03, 33.5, 34.7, 34.1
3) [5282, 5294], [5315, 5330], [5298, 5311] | -0.02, 34.3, 34.6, 33.7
